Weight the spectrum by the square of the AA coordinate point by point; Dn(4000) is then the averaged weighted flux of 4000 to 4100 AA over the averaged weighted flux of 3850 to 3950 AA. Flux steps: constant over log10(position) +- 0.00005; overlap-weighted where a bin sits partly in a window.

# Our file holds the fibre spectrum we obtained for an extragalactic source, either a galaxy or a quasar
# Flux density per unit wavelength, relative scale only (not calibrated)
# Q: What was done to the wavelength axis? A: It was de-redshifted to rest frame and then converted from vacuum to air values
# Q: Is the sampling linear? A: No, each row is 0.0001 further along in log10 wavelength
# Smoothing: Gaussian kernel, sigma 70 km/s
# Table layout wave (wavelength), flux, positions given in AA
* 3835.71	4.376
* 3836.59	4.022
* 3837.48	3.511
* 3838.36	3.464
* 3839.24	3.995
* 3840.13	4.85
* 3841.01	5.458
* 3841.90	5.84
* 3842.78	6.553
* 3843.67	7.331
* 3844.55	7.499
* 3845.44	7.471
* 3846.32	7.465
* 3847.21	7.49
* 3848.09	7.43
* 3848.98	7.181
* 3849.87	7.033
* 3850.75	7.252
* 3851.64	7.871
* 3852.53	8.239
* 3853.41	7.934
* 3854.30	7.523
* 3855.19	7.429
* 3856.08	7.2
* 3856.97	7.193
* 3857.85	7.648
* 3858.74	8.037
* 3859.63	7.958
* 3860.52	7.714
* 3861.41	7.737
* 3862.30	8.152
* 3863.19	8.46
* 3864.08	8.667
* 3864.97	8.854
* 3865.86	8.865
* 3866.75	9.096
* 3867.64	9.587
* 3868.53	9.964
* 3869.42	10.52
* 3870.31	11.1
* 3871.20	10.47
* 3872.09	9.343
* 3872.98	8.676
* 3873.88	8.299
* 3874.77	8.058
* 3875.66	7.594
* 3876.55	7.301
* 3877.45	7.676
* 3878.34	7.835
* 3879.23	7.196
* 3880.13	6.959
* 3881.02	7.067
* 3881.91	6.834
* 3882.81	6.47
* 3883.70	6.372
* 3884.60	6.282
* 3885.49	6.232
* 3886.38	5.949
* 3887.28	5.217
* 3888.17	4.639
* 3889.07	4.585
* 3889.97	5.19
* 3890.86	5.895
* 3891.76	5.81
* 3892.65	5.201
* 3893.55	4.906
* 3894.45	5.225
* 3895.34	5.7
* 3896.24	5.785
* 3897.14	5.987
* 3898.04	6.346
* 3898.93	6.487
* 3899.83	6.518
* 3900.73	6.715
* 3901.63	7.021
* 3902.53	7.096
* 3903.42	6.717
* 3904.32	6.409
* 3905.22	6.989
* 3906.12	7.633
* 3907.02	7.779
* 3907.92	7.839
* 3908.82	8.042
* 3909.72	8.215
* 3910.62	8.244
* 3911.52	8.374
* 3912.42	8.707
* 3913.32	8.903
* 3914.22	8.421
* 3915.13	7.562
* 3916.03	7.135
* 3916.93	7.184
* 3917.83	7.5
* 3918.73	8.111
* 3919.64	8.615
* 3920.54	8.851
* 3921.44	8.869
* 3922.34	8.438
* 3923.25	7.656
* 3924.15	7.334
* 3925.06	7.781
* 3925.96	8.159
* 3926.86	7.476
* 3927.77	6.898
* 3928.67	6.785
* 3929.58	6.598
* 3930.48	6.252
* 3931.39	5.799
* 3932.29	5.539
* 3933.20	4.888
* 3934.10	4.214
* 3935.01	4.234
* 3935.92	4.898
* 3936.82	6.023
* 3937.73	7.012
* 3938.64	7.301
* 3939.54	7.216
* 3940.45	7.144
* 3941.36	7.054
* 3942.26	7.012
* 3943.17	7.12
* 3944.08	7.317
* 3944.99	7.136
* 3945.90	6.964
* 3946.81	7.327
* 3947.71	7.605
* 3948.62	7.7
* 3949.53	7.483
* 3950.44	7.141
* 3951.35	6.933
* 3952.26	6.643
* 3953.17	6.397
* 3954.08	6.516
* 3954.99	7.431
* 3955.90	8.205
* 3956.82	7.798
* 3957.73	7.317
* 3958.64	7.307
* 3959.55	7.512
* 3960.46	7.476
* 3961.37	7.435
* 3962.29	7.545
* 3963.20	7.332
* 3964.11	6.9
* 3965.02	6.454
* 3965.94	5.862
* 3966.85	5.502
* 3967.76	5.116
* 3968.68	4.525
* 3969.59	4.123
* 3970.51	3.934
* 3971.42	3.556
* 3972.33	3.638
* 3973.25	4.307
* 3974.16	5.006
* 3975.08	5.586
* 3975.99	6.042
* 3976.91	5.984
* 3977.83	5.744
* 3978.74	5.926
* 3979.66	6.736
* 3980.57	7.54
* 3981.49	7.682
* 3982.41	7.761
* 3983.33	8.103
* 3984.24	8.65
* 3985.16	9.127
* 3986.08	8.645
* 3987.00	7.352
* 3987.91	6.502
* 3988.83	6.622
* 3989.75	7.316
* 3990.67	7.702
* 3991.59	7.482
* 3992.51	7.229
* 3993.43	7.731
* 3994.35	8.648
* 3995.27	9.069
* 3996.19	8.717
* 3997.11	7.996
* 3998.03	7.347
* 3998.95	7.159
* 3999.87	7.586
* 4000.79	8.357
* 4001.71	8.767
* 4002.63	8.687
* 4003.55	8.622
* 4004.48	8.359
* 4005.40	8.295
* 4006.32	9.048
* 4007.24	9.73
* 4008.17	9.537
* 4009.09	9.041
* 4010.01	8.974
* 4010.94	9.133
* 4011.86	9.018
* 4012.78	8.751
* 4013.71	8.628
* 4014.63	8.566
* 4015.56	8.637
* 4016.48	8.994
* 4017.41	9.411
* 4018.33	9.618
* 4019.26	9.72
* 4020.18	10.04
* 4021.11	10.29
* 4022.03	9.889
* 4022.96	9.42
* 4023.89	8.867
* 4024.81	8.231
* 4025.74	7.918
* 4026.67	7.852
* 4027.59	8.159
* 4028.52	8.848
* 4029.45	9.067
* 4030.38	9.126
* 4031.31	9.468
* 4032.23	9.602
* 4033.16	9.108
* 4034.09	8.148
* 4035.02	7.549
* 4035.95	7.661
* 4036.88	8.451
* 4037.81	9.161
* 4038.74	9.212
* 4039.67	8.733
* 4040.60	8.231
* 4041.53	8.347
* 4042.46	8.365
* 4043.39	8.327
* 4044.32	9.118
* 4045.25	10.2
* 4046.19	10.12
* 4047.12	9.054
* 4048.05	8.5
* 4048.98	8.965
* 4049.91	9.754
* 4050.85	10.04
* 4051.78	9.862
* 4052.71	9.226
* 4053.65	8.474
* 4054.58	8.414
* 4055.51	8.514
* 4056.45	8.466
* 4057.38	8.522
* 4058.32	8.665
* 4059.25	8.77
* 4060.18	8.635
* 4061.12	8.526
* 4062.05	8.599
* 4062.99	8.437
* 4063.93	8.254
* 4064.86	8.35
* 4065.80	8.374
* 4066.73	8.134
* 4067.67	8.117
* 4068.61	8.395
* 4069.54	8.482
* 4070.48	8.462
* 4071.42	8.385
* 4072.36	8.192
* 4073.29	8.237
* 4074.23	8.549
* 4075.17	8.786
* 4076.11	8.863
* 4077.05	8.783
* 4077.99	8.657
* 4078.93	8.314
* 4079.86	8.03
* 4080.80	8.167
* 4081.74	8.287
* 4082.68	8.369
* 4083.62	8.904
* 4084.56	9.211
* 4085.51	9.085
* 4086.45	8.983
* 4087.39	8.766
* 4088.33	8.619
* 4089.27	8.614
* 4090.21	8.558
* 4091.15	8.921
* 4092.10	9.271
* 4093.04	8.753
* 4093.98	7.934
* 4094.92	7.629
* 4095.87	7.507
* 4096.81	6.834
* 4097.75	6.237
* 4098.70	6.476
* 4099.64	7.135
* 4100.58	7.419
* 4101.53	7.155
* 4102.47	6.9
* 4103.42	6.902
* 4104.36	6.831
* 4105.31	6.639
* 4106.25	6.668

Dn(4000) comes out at 1.3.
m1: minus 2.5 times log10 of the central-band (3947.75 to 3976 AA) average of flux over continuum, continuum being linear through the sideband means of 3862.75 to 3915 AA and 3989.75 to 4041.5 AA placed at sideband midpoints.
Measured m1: 0.27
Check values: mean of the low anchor 7.35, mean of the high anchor 8.67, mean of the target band 6.3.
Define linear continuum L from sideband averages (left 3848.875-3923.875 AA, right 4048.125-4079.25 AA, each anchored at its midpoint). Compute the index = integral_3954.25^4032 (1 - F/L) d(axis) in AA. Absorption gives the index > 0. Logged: 4.6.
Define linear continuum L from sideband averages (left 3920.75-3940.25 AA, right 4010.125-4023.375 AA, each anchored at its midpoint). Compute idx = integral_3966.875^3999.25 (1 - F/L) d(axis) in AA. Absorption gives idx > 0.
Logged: 6.32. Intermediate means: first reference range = 6.67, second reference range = 9.28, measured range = 6.69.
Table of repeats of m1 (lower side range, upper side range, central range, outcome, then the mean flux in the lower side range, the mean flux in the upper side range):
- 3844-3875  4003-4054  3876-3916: 0.242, 8.27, 8.97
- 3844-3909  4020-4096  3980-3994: 0.064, 7.32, 8.7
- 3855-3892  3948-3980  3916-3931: -0.113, 7.63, 6.26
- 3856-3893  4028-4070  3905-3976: 0.166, 7.58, 8.76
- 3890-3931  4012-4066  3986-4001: 0.078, 7.18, 8.87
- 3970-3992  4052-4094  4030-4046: -0.128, 6.53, 8.57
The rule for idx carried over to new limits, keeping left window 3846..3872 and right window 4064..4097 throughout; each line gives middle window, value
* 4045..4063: -1.2 AA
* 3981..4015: 0.5 AA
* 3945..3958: 1.7 AA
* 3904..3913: 0.5 AA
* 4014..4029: -1.1 AA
